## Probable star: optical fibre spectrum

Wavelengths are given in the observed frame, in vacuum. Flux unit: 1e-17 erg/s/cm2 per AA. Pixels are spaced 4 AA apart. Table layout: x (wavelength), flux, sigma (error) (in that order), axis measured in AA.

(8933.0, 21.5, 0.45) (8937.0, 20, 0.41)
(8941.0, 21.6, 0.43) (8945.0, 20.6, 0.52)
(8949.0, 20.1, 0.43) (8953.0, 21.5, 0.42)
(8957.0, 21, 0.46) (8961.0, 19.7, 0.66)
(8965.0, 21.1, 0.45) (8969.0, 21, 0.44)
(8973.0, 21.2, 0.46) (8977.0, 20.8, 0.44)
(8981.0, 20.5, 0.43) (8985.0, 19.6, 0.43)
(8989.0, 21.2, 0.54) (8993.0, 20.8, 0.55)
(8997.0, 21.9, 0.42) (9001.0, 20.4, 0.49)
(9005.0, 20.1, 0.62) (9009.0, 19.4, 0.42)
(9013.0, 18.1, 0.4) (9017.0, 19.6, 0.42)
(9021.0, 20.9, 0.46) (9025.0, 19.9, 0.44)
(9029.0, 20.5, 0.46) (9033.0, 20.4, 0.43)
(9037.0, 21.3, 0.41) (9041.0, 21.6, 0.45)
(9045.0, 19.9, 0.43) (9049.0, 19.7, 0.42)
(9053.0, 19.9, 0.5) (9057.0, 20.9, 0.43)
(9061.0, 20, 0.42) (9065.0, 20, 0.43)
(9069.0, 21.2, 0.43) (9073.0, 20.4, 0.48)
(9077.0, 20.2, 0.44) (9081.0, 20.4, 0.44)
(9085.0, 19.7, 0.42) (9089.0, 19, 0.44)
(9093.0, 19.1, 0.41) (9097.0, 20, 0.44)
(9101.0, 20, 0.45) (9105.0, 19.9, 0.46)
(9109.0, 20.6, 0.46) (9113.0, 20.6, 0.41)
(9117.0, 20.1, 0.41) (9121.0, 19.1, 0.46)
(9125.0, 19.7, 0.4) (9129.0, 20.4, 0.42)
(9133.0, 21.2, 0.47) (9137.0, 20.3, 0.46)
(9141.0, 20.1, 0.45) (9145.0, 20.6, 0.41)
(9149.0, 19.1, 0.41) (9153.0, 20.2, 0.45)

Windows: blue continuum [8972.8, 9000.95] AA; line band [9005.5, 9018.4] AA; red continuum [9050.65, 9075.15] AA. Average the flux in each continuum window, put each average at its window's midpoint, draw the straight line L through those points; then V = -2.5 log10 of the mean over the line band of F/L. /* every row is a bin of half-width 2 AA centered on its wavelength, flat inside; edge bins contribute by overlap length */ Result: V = 0.08 mag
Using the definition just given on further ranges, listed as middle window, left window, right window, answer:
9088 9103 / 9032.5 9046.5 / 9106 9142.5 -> 0.05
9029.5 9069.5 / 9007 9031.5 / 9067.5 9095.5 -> -0.03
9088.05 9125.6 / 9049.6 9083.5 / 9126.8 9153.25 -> 0.03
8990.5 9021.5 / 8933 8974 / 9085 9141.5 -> 0.02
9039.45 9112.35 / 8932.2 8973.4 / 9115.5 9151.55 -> 0.01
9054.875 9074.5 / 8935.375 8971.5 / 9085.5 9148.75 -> -0.01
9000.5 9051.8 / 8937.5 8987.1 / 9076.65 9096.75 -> 0.00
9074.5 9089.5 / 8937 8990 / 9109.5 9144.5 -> 0.02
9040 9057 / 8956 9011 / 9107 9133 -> 0.01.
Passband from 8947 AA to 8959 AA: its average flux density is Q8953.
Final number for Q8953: 20.9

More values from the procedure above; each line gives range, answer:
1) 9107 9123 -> 20.1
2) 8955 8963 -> 20.4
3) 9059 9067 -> 20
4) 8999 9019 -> 19.5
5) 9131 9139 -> 20.8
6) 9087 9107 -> 19.6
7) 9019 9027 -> 20.4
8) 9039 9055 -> 20.3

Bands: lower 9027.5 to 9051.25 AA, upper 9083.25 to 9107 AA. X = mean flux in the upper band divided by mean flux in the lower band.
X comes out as 1.0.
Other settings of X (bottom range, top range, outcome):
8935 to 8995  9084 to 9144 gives 0.97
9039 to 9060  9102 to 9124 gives 0.98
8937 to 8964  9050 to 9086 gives 0.98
